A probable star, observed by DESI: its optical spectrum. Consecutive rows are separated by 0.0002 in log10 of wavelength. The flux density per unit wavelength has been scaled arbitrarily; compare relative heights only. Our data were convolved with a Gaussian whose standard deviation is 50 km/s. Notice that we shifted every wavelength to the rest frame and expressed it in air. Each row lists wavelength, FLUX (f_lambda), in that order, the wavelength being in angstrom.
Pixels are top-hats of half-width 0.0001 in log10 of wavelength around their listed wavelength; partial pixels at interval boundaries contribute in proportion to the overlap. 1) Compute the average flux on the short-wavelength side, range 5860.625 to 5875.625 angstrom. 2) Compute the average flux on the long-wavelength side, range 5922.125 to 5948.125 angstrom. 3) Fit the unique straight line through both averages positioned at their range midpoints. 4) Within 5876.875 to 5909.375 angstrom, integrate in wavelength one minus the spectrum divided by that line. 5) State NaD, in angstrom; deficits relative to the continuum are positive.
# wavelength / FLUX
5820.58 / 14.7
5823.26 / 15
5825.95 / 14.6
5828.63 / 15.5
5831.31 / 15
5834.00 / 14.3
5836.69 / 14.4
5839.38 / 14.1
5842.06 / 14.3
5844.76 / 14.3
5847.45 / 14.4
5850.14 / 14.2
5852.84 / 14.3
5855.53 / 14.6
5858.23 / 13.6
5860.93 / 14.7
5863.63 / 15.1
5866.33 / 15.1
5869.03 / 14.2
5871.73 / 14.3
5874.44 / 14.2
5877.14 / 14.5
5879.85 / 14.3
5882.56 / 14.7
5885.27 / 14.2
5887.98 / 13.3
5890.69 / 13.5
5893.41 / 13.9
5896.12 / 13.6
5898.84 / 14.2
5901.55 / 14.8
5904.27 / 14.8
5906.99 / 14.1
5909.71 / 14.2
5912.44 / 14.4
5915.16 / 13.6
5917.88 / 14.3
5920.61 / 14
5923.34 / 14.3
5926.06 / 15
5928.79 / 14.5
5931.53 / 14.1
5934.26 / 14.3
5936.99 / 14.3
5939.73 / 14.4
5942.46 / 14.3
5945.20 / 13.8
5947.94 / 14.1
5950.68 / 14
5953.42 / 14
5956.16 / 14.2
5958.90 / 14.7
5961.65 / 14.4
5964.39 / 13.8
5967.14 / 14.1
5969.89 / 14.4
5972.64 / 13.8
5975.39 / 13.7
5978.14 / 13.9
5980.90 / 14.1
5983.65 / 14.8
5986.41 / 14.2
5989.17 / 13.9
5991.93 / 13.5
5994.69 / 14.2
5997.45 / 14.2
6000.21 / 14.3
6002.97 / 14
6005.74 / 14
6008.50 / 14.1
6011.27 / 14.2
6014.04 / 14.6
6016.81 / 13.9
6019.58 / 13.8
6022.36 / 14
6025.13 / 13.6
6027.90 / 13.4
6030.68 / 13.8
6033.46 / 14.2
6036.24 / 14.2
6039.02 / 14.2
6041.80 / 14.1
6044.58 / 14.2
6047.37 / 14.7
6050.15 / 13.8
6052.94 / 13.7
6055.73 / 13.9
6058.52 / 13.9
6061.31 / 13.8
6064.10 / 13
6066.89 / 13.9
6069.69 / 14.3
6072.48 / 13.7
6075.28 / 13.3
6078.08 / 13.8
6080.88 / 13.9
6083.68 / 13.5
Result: 0.8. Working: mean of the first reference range 14.6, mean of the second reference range 14.3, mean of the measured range 14.1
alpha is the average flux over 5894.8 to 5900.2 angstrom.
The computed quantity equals 13.9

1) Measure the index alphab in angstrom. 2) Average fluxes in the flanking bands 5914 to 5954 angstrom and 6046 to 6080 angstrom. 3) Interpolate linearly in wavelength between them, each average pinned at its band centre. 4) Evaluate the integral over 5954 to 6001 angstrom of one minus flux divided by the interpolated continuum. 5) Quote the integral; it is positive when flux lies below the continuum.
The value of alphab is -0.16 angstrom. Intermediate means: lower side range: 14.2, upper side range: 13.8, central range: 14.1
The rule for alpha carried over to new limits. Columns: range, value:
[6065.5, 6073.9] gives 14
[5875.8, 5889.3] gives 14.2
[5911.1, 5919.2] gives 14.1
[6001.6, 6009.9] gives 14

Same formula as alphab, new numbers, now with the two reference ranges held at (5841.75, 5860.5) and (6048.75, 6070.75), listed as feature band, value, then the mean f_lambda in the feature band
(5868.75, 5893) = 0.12 angstrom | 14.1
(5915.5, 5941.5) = -0.45 angstrom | 14.3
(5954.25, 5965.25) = -0.22 angstrom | 14.3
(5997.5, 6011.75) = -0.22 angstrom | 14.1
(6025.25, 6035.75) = 0.03 angstrom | 13.8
